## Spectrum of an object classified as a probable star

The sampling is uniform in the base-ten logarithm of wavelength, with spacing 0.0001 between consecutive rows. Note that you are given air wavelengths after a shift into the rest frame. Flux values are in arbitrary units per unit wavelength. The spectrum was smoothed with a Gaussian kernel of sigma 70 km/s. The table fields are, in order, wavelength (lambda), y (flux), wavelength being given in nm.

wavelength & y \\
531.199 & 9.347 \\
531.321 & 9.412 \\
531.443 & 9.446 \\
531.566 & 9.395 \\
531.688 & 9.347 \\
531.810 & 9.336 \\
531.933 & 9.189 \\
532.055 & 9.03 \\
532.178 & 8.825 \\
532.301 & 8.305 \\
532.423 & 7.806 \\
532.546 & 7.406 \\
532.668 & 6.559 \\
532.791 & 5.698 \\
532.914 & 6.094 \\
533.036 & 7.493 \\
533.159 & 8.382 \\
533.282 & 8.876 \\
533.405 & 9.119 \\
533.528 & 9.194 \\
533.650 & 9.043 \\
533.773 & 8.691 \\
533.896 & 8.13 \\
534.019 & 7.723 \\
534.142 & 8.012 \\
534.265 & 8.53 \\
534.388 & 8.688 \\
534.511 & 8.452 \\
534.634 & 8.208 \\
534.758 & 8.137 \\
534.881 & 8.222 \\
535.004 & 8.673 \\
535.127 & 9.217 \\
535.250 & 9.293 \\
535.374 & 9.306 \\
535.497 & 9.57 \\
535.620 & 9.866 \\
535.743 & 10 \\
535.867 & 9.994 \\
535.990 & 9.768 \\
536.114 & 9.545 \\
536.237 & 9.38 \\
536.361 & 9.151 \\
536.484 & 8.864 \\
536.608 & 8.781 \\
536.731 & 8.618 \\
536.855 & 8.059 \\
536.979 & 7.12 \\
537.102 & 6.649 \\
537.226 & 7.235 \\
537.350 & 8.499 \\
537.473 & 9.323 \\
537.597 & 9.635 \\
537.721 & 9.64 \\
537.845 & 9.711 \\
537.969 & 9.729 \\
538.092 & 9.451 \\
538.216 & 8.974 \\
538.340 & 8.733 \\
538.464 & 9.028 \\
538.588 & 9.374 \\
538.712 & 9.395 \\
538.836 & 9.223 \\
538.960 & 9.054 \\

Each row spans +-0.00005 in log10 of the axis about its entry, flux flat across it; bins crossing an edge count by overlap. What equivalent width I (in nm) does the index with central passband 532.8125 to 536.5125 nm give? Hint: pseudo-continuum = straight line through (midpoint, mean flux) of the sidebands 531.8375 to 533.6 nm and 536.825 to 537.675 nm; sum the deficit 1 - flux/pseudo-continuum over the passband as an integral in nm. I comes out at -0.32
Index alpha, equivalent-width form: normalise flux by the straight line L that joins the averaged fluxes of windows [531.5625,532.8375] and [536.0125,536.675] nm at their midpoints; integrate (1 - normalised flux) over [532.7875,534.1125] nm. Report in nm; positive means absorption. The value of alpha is 0.06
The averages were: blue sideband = 8.24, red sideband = 9.18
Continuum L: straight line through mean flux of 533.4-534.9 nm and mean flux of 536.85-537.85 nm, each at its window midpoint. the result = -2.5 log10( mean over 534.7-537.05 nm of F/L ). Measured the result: -0.08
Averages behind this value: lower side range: 8.45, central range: 9.02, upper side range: 8.38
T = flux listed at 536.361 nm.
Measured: 9.151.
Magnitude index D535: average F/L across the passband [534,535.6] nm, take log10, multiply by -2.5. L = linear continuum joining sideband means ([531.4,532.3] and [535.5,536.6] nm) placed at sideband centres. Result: 0.09 mag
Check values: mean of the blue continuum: 9.15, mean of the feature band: 8.67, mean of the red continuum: 9.53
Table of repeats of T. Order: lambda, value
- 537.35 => 8.499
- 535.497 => 9.57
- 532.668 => 6.559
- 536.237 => 9.38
